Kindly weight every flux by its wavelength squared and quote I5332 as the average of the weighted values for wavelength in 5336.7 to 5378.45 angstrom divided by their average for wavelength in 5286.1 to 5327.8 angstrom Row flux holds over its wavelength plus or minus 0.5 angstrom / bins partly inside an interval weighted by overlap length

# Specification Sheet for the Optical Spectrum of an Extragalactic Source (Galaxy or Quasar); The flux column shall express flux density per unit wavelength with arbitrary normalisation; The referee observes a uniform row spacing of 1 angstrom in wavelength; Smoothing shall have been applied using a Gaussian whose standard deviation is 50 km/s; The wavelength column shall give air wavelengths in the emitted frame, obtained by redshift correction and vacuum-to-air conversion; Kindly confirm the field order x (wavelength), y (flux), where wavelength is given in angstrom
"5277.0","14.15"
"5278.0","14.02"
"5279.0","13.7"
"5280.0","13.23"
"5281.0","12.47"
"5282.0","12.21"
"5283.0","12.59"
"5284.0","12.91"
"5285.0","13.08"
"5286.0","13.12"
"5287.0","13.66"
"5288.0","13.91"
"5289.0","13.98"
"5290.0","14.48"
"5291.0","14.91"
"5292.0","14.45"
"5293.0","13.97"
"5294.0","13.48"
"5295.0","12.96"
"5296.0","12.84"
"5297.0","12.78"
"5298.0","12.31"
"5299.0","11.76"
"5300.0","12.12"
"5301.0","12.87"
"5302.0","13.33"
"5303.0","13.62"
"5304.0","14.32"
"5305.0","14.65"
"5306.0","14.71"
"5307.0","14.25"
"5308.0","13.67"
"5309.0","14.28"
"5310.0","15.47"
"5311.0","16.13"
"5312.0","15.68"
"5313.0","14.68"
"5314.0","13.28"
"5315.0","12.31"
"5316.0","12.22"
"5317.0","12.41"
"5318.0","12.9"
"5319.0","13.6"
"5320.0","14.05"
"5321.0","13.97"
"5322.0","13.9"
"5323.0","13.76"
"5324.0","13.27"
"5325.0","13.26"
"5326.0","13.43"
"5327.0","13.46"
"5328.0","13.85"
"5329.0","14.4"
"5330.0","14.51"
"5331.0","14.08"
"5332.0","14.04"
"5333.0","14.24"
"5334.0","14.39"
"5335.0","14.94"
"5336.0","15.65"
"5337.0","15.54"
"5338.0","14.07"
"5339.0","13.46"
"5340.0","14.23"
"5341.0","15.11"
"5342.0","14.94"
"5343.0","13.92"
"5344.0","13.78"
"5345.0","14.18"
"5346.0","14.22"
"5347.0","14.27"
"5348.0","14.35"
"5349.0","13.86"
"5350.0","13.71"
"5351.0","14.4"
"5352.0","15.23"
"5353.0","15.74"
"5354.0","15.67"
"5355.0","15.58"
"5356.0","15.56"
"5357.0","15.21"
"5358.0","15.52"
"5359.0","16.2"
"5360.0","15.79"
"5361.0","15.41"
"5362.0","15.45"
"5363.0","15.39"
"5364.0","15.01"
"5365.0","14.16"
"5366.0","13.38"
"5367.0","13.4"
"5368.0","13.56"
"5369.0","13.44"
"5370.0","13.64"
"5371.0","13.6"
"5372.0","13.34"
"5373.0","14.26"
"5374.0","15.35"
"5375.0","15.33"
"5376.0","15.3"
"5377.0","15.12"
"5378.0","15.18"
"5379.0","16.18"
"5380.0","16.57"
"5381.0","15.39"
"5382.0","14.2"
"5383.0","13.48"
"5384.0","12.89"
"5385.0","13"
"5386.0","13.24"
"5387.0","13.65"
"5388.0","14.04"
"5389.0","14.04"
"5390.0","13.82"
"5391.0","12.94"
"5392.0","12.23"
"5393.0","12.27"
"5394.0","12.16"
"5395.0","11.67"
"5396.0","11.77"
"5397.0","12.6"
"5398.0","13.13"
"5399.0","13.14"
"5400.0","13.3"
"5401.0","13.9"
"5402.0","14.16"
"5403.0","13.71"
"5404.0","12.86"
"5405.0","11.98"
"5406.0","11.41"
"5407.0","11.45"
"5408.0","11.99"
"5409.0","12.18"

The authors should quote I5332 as 1.09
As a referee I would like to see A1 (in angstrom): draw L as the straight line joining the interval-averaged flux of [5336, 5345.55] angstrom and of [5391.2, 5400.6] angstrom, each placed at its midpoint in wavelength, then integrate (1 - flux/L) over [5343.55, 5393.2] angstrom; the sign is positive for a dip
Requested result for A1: -3.6 angstrom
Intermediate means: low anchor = 14.4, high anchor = 12.5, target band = 14.4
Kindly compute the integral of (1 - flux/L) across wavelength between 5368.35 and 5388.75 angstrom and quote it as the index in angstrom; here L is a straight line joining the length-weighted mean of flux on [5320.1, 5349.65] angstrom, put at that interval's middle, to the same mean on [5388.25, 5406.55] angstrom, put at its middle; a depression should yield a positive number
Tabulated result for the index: -1.7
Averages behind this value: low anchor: 14.2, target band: 14.4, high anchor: 12.9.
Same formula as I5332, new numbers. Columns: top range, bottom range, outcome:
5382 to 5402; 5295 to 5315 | 0.98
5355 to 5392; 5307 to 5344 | 1.05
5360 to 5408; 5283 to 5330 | 1.03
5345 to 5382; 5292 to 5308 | 1.13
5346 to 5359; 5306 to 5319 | 1.09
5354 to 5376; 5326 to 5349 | 1.04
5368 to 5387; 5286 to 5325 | 1.08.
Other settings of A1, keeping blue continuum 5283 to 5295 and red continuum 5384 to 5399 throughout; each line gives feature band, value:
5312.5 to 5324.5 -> 0.1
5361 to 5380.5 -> -2.3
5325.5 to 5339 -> -1.0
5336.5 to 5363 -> -3.2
